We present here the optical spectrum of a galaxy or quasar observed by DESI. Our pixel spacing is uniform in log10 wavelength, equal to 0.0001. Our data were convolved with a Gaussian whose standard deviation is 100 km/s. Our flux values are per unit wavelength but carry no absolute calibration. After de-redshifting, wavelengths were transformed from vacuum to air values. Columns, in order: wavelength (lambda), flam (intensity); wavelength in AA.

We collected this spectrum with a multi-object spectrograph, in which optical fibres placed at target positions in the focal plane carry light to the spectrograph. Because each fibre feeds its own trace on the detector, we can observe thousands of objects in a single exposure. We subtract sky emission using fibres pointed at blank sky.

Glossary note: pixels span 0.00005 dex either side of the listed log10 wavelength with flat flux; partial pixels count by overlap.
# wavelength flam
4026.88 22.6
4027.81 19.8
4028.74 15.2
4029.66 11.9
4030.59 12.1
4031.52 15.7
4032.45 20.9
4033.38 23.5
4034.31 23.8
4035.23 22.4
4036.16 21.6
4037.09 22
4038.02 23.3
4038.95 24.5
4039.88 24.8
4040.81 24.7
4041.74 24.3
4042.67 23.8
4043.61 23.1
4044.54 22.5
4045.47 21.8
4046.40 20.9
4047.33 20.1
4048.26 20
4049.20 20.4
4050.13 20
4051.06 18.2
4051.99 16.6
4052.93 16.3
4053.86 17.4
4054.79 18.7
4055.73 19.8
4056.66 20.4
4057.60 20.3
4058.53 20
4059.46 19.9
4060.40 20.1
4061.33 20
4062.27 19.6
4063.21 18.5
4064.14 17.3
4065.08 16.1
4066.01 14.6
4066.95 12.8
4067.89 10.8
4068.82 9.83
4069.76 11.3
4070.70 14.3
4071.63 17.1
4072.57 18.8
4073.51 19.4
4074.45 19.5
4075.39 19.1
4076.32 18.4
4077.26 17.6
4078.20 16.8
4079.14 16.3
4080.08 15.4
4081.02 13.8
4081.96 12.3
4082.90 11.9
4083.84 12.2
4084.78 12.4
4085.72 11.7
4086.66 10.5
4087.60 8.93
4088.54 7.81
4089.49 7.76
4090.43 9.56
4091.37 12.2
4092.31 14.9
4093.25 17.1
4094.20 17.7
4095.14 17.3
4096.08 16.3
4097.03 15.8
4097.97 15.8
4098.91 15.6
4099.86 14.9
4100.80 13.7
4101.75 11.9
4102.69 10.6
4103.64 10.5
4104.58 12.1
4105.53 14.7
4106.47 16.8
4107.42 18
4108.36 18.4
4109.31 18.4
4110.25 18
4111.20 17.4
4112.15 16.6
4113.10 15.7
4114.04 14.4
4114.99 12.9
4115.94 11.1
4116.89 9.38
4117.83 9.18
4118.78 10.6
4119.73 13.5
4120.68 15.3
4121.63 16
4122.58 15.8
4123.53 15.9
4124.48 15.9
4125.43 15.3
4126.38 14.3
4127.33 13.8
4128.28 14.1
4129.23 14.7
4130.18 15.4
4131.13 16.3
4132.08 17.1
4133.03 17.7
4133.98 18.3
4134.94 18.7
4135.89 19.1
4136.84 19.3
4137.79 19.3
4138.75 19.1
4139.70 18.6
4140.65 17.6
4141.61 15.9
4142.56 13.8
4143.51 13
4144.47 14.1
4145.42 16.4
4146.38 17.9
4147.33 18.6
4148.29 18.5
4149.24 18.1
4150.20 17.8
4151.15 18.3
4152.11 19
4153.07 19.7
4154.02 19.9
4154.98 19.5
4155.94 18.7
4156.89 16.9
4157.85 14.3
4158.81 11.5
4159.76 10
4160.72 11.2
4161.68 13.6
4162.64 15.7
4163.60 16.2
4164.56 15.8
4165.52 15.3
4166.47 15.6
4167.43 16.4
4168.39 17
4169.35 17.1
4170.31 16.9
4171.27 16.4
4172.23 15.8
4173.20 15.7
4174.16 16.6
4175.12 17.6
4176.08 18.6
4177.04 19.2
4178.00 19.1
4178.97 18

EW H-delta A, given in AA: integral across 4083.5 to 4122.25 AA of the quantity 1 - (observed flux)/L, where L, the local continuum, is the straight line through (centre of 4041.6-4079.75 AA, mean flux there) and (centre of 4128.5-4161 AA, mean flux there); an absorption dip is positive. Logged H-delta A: 8.4 AA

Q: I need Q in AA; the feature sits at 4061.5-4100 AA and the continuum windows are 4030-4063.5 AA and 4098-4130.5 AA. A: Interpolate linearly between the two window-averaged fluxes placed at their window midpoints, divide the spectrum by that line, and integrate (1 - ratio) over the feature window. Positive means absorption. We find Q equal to 6.2 AA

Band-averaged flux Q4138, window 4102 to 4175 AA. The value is 15.8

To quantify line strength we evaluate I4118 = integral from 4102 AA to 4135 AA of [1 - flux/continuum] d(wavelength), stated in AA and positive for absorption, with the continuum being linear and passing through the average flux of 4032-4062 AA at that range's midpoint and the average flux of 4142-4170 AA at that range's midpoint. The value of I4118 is 5.53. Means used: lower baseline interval 21.1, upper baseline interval 16.2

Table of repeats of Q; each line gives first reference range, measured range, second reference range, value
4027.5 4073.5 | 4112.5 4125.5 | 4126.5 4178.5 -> 2.8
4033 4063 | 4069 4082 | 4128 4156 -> 2.3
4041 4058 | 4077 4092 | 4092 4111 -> 4.2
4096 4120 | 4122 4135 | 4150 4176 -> -0.7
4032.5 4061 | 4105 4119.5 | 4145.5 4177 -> 3.0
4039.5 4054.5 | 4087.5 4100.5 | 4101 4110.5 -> 1.7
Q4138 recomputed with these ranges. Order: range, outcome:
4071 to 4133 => 14.6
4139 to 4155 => 17.4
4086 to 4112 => 14.2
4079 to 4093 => 11.8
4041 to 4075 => 18.5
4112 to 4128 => 13.8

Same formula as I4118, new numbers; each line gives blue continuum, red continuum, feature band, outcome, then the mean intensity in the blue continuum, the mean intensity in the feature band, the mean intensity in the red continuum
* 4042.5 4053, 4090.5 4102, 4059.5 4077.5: 1.4 AA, 20.3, 16.7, 15.1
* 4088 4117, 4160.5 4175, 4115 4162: -2.1 AA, 14.3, 15.9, 15.8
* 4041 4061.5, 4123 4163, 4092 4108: 2.9 AA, 20.3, 14.9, 16.5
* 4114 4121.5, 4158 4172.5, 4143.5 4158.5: -3.8 AA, 12.1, 17.6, 14.9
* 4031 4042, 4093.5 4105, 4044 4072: 2.8 AA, 22.5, 17.9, 14.4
